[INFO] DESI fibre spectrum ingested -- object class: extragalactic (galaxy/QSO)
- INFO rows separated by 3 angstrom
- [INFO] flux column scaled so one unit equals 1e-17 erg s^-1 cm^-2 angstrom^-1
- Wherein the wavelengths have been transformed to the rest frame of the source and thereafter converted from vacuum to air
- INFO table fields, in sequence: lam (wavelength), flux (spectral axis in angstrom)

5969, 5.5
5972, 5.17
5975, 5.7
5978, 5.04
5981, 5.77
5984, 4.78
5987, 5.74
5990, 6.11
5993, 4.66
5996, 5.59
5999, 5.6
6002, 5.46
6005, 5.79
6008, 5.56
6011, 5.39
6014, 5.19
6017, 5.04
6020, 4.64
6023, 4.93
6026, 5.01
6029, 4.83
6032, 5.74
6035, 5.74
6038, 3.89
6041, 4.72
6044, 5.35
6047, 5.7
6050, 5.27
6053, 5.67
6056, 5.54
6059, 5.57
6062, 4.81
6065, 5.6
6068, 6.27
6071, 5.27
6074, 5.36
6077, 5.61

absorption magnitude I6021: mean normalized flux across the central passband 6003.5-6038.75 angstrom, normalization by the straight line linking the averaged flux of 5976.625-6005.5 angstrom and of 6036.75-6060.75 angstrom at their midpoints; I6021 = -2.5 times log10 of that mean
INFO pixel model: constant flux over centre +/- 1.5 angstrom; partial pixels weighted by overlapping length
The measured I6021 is 0.033 mag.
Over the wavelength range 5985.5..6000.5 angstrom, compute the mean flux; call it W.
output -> 5.54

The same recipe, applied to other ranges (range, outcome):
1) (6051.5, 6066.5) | 5.44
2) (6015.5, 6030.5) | 4.89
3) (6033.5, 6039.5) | 4.82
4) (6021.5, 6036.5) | 5.25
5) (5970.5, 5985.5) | 5.29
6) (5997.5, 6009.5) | 5.6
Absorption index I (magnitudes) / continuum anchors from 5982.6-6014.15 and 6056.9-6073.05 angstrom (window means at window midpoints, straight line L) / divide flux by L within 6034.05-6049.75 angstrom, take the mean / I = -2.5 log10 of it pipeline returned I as 0.09 mag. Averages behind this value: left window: 5.46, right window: 5.5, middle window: 5.07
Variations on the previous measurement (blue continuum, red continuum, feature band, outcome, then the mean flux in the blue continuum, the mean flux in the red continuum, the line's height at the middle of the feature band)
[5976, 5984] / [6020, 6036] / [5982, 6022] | -0.02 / 5.31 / 5.18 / 5.25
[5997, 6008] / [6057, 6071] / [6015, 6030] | 0.14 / 5.61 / 5.53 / 5.58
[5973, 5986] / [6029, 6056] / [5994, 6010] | -0.05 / 5.33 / 5.25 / 5.3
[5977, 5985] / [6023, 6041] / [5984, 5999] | -0.06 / 5.23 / 5.01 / 5.19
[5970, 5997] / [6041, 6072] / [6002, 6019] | 0.01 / 5.39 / 5.47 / 5.42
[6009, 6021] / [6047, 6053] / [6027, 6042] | 0.07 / 5.1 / 5.48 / 5.31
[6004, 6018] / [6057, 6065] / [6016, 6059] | 0.04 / 5.39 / 5.29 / 5.34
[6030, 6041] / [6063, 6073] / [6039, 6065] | 0.01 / 5.05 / 5.65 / 5.36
